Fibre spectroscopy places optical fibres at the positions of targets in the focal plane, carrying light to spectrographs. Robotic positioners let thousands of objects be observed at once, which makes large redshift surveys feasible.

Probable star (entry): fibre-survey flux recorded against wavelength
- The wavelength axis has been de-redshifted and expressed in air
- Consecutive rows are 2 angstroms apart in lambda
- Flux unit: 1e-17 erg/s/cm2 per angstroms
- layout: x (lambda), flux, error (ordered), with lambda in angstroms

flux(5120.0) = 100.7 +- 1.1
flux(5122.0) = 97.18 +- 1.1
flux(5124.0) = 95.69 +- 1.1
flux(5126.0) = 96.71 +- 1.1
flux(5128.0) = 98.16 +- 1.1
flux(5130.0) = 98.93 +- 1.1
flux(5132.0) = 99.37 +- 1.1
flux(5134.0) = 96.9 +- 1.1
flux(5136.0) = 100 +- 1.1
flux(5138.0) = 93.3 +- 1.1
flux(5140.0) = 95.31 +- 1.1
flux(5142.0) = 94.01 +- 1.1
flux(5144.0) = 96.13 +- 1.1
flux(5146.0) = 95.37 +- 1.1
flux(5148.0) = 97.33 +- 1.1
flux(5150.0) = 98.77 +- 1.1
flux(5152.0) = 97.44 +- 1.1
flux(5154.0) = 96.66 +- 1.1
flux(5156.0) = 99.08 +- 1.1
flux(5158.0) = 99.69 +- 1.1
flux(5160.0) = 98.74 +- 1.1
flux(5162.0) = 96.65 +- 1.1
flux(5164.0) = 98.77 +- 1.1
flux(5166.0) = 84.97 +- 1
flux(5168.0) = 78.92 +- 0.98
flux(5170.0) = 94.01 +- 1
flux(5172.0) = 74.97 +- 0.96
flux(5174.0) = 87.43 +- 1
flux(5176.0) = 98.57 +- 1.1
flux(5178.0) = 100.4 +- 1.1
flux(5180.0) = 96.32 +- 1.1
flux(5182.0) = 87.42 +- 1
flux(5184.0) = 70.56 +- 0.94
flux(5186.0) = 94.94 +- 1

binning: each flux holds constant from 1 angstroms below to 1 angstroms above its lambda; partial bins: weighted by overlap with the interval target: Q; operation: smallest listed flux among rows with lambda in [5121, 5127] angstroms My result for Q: 95.69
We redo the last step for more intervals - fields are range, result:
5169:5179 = 74.97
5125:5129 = 96.71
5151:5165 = 96.65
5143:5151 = 95.37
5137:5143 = 93.3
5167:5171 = 78.92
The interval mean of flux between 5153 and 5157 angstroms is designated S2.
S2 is 97.9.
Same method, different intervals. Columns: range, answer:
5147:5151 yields 98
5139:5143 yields 94.7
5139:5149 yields 95.6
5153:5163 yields 98.2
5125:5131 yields 97.9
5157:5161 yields 99.2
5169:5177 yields 88.7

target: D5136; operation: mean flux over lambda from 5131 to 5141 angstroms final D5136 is 97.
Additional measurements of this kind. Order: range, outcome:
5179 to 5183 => 91.9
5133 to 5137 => 98.5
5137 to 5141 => 94.3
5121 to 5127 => 96.5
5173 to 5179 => 95.5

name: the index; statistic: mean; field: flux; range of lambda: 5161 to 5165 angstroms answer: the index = 97.7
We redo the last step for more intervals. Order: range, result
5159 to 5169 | 91.6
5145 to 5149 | 96.3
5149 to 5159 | 98.3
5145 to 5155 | 97.1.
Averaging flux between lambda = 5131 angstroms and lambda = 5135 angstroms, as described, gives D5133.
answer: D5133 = 98.1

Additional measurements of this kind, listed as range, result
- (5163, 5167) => 91.9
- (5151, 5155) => 97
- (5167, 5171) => 86.5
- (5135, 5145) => 95.8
